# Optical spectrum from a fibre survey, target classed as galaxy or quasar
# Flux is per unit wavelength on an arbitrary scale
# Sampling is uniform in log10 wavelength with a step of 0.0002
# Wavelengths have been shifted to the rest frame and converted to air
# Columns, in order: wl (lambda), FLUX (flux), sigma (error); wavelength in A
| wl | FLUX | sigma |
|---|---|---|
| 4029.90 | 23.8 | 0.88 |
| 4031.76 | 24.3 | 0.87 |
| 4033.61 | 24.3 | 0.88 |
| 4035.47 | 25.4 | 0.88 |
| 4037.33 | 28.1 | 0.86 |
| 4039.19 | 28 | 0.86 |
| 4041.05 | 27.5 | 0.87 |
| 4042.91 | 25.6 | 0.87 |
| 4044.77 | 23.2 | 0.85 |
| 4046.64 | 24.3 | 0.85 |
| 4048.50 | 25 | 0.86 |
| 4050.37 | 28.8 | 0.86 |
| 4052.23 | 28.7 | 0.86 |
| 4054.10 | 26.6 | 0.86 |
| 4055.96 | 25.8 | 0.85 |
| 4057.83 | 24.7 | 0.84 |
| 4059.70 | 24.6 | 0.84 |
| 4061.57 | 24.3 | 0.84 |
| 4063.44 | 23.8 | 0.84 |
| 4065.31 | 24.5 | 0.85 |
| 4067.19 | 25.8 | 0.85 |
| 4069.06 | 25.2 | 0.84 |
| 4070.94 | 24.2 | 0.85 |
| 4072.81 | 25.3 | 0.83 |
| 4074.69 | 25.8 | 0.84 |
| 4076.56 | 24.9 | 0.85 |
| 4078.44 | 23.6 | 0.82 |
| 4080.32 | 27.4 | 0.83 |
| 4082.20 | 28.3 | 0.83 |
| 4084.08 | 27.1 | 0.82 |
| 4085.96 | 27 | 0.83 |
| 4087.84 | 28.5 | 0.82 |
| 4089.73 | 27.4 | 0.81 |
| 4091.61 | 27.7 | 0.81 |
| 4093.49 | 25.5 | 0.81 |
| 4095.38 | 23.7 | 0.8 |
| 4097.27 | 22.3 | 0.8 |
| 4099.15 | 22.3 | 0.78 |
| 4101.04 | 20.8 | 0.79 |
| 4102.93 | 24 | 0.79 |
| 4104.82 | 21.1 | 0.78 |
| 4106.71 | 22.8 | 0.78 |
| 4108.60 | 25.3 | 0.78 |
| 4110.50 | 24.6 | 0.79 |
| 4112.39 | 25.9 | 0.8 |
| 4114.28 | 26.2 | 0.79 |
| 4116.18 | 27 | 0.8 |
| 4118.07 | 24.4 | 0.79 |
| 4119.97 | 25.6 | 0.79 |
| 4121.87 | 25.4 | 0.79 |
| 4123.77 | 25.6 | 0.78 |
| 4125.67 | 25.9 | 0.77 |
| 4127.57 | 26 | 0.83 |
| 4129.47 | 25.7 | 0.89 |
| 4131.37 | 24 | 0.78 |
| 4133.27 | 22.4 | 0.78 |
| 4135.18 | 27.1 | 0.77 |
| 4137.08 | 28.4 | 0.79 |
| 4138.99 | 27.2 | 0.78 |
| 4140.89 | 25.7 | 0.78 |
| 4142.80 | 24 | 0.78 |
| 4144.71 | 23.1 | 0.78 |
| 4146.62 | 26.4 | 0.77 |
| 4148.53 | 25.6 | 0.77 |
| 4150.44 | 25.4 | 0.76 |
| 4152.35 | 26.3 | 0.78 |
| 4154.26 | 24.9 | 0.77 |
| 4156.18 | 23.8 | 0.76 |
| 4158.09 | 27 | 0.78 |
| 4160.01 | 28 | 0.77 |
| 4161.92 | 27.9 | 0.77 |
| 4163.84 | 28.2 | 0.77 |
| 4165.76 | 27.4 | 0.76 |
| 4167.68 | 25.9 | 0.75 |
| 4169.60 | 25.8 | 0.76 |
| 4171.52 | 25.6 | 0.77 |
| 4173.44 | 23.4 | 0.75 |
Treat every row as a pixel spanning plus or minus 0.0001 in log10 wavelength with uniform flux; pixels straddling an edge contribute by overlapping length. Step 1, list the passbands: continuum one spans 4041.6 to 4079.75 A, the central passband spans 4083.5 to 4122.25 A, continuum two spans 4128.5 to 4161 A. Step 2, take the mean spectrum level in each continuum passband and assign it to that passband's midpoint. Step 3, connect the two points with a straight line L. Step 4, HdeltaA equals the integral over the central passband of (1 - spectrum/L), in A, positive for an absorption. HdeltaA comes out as 0.7 A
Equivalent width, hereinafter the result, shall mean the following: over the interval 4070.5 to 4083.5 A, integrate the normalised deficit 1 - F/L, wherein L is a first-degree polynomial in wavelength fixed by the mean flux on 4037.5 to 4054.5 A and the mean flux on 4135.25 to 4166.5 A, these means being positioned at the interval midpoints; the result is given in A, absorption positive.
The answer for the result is 0.3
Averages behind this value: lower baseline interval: 26.5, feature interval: 25.7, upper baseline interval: 26.2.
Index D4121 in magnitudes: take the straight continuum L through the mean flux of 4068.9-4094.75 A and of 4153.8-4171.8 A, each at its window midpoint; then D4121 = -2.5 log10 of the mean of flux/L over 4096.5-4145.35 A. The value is 0.07 mag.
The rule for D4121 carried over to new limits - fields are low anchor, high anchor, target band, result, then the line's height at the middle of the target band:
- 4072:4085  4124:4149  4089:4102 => 0.074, 25.9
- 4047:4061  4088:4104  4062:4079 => 0.029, 25.5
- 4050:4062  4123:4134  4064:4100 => 0.007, 25.8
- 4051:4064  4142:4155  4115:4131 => -0.016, 25.3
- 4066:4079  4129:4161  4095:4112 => 0.099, 25.3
